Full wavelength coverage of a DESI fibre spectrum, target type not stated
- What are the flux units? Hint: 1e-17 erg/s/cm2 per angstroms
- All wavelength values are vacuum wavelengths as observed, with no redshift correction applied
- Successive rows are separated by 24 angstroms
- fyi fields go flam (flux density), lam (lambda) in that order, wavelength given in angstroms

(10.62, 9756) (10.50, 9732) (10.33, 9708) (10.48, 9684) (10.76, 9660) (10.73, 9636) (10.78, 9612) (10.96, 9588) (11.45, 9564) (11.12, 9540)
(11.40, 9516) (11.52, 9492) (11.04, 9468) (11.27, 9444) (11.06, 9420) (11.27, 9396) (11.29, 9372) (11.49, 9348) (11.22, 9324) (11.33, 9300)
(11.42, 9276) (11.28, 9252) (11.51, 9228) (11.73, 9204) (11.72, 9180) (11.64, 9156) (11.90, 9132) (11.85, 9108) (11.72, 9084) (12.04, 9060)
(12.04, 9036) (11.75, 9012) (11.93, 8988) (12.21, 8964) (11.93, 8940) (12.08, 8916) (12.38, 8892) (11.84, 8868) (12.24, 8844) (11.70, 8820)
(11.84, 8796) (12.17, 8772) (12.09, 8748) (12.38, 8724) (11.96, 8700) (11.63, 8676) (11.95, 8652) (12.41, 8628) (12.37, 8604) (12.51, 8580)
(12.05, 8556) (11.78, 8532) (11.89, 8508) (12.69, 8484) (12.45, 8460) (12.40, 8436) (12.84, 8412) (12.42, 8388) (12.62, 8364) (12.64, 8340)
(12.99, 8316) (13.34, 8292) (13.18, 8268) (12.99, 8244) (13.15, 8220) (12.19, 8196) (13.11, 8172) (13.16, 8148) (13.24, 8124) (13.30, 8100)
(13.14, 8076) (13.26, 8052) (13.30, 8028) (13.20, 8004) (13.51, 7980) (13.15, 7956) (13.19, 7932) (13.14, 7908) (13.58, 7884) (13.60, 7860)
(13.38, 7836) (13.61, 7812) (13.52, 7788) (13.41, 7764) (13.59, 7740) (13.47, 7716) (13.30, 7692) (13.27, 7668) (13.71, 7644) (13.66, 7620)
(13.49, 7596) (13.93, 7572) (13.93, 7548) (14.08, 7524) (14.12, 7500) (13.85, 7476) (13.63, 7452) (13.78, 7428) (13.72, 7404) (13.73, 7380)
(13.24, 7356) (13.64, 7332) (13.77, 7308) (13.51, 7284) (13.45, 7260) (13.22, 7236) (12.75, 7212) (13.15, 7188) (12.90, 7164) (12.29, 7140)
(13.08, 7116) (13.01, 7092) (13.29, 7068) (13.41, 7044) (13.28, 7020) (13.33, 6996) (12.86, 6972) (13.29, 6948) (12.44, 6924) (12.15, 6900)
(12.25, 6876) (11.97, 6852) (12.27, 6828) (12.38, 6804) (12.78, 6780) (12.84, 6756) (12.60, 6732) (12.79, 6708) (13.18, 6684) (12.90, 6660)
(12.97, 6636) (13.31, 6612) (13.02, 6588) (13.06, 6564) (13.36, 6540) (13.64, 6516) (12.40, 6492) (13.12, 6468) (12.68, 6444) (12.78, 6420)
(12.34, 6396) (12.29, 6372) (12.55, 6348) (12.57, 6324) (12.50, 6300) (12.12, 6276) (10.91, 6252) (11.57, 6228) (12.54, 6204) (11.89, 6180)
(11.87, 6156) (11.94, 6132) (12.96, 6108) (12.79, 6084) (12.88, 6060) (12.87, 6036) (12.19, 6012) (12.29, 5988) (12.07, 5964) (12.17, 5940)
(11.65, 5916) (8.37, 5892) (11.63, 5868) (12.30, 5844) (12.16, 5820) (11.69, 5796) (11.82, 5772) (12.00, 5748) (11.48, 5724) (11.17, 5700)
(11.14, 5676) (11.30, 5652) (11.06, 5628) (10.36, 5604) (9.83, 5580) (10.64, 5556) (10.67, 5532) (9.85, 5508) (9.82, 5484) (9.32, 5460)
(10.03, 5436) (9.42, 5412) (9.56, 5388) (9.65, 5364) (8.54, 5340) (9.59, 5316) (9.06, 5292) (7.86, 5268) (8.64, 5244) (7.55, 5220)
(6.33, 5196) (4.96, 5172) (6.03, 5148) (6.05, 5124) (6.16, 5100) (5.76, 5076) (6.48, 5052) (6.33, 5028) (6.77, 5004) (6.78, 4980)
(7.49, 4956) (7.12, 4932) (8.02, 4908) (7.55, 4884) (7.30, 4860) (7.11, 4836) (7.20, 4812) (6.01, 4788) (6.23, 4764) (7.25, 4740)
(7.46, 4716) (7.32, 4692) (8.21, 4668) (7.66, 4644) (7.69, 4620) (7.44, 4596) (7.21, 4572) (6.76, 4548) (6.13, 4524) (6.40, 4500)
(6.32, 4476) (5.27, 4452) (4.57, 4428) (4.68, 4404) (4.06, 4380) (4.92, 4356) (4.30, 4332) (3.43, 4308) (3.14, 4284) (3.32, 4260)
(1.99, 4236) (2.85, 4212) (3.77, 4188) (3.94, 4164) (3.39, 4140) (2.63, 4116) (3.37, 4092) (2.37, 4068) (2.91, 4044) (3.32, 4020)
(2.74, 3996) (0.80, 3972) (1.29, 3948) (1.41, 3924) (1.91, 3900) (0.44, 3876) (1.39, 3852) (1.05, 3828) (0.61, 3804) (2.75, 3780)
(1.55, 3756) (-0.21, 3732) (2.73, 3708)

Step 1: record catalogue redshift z 0.00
